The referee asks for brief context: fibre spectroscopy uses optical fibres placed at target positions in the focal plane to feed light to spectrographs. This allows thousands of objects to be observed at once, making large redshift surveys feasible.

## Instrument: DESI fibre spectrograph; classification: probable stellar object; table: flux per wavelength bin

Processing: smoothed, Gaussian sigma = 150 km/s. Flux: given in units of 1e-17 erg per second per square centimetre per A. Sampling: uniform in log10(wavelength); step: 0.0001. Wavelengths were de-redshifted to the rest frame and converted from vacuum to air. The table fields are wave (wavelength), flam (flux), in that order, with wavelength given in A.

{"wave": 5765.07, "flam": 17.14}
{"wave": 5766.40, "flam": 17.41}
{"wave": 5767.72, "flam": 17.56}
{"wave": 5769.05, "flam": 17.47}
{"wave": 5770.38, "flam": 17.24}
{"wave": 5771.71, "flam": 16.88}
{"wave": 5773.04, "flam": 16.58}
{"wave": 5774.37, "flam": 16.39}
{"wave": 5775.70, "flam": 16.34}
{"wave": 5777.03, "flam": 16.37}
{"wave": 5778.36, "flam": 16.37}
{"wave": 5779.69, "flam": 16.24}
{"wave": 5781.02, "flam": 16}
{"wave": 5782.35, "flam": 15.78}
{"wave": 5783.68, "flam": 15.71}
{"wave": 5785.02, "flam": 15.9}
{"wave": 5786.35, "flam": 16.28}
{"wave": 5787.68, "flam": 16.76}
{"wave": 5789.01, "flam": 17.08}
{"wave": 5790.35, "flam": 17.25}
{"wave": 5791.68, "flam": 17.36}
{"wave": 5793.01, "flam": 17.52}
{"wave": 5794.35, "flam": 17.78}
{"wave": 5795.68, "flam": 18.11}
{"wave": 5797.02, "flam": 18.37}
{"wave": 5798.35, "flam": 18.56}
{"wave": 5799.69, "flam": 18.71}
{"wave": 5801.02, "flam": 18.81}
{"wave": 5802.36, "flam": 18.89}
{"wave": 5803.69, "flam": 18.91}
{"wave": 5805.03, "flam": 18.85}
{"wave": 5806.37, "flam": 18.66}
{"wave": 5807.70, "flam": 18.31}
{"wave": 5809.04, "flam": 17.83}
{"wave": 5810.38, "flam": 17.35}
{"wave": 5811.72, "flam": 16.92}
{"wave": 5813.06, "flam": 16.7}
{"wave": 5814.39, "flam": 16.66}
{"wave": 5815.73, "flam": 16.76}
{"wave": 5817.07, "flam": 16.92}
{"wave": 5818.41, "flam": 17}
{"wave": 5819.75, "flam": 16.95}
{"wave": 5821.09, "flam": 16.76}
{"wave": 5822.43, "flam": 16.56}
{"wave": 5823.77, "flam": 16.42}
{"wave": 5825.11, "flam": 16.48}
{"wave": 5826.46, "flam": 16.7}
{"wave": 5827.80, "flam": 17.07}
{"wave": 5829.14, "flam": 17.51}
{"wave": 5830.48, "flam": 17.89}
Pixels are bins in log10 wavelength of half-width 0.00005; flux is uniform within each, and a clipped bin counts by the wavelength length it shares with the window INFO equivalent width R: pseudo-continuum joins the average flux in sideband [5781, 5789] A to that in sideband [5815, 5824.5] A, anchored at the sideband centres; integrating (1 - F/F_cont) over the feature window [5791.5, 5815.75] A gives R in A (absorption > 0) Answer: -2.22 A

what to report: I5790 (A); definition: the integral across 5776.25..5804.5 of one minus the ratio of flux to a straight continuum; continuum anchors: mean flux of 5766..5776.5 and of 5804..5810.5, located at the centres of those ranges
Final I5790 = 0.7 A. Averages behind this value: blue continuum 17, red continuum 18.3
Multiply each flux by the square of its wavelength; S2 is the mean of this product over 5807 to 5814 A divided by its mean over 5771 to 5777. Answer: 1.07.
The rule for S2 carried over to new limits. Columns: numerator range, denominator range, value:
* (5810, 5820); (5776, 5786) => 1.06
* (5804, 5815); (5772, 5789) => 1.10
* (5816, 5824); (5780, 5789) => 1.05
